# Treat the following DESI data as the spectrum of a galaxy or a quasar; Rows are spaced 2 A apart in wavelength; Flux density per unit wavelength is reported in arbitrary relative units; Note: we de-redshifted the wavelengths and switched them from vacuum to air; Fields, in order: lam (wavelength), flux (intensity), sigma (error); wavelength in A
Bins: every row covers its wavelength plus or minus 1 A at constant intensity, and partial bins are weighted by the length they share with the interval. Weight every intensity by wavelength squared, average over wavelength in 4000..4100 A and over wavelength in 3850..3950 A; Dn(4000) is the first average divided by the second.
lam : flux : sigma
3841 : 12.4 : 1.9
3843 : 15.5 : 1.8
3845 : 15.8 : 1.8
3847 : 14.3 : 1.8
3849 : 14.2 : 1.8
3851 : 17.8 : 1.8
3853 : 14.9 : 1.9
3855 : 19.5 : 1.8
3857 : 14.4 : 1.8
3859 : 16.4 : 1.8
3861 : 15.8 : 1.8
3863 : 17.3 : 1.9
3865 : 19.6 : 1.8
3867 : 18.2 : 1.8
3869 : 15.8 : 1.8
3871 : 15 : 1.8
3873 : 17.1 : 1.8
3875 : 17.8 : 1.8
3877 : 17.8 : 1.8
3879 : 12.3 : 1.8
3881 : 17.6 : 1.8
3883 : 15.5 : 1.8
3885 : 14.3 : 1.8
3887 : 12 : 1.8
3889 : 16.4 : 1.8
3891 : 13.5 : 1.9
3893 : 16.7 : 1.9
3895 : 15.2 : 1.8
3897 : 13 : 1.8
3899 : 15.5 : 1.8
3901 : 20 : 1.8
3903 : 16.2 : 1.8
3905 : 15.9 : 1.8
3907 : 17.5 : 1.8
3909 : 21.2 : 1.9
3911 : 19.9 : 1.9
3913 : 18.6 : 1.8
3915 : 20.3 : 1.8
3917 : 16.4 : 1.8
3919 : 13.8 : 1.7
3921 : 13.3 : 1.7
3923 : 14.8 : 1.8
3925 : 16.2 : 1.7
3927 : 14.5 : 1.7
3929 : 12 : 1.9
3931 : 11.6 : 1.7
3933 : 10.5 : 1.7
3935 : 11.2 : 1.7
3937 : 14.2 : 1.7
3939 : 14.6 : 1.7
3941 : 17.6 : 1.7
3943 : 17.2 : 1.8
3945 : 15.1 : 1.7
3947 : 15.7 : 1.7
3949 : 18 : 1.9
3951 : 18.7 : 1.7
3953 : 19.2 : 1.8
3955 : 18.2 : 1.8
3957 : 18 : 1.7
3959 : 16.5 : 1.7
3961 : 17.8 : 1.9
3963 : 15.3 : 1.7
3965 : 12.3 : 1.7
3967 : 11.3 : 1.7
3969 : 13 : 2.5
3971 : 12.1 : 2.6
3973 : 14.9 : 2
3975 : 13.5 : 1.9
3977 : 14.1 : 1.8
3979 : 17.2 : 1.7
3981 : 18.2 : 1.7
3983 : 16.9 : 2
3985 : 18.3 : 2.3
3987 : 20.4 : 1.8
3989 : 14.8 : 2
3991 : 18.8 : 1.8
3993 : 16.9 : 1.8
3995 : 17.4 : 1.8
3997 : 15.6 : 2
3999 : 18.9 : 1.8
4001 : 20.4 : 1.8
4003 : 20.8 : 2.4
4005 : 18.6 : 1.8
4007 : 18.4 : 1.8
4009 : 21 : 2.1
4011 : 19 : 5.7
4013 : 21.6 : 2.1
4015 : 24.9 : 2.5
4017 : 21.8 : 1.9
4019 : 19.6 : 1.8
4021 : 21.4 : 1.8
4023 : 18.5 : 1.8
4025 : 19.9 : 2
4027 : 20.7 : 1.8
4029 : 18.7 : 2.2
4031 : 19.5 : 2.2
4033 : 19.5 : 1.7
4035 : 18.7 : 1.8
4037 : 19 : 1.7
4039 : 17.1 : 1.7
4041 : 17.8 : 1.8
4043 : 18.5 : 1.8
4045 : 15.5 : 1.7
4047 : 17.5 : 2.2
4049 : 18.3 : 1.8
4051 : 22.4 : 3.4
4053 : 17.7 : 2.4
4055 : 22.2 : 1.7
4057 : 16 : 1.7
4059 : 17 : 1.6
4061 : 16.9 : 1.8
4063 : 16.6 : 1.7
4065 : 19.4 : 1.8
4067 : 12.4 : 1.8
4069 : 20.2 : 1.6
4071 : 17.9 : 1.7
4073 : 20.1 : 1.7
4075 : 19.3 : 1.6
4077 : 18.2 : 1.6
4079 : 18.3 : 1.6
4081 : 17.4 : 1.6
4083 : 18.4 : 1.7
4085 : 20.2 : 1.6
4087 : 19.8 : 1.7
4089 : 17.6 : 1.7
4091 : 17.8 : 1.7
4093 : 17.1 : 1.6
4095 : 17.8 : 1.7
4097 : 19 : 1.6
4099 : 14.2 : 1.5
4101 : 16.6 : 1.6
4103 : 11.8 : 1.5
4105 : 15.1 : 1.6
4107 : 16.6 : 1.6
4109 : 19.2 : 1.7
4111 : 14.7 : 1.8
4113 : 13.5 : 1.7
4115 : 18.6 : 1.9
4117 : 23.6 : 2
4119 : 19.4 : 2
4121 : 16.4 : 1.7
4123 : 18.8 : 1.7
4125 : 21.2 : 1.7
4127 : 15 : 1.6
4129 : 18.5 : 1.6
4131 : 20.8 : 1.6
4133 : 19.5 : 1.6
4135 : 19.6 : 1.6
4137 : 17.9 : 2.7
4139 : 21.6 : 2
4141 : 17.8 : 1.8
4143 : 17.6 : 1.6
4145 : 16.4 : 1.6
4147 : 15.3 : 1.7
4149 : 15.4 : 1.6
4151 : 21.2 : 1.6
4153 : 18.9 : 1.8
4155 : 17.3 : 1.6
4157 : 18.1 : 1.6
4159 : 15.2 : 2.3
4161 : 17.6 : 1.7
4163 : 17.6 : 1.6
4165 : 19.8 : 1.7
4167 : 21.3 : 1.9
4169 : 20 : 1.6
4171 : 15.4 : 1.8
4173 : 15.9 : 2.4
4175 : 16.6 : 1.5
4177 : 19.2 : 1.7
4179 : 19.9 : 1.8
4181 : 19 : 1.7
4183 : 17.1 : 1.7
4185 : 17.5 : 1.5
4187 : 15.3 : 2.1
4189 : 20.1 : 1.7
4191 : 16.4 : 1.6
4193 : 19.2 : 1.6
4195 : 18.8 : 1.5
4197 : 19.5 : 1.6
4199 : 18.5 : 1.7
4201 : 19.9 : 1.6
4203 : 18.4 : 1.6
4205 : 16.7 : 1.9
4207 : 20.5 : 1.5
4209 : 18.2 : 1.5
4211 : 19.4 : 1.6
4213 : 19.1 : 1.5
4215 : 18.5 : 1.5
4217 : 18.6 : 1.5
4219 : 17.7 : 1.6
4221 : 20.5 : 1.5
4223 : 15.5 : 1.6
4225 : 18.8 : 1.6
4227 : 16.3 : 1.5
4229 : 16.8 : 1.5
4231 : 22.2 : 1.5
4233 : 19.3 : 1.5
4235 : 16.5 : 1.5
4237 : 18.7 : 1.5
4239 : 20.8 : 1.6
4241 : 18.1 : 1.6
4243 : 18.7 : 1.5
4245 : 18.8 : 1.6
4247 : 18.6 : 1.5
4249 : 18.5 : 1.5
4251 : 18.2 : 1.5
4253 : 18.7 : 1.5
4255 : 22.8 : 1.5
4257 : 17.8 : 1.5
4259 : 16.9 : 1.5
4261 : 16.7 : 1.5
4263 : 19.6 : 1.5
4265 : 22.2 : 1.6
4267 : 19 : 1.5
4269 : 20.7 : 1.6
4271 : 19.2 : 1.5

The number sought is 1.3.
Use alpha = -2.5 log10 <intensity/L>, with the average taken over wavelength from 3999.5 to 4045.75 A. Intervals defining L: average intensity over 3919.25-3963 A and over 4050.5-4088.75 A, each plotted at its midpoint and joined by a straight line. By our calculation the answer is -0.14 mag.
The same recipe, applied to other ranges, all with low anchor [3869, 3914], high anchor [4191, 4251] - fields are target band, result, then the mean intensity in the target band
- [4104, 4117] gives 0.06 mag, 16.8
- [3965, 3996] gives 0.08 mag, 15.7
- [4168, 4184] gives 0.02 mag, 17.9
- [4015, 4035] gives -0.17 mag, 20.1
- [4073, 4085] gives -0.06 mag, 18.6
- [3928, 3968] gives 0.10 mag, 15.2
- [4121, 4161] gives -0.01 mag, 18.2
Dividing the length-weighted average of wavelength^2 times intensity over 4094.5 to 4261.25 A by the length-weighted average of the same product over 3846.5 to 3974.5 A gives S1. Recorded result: 1.3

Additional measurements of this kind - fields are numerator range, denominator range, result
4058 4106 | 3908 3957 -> 1.18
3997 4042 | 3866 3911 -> 1.30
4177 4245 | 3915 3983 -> 1.39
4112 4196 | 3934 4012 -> 1.19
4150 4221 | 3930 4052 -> 1.16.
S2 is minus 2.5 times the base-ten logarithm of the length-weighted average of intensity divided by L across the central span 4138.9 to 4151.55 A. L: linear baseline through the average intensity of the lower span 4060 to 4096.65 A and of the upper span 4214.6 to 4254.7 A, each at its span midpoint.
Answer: 0.05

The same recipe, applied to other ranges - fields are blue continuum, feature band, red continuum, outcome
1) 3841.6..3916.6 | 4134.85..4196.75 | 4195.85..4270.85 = 0.019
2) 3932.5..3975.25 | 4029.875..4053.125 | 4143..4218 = -0.130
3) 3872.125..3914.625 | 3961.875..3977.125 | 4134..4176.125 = 0.258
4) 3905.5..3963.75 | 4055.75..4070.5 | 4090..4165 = 0.007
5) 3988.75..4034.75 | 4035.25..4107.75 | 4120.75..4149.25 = 0.069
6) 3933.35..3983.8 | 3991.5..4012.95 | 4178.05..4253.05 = -0.172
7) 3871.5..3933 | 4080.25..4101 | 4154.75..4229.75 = -0.033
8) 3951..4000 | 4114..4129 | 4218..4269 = -0.080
